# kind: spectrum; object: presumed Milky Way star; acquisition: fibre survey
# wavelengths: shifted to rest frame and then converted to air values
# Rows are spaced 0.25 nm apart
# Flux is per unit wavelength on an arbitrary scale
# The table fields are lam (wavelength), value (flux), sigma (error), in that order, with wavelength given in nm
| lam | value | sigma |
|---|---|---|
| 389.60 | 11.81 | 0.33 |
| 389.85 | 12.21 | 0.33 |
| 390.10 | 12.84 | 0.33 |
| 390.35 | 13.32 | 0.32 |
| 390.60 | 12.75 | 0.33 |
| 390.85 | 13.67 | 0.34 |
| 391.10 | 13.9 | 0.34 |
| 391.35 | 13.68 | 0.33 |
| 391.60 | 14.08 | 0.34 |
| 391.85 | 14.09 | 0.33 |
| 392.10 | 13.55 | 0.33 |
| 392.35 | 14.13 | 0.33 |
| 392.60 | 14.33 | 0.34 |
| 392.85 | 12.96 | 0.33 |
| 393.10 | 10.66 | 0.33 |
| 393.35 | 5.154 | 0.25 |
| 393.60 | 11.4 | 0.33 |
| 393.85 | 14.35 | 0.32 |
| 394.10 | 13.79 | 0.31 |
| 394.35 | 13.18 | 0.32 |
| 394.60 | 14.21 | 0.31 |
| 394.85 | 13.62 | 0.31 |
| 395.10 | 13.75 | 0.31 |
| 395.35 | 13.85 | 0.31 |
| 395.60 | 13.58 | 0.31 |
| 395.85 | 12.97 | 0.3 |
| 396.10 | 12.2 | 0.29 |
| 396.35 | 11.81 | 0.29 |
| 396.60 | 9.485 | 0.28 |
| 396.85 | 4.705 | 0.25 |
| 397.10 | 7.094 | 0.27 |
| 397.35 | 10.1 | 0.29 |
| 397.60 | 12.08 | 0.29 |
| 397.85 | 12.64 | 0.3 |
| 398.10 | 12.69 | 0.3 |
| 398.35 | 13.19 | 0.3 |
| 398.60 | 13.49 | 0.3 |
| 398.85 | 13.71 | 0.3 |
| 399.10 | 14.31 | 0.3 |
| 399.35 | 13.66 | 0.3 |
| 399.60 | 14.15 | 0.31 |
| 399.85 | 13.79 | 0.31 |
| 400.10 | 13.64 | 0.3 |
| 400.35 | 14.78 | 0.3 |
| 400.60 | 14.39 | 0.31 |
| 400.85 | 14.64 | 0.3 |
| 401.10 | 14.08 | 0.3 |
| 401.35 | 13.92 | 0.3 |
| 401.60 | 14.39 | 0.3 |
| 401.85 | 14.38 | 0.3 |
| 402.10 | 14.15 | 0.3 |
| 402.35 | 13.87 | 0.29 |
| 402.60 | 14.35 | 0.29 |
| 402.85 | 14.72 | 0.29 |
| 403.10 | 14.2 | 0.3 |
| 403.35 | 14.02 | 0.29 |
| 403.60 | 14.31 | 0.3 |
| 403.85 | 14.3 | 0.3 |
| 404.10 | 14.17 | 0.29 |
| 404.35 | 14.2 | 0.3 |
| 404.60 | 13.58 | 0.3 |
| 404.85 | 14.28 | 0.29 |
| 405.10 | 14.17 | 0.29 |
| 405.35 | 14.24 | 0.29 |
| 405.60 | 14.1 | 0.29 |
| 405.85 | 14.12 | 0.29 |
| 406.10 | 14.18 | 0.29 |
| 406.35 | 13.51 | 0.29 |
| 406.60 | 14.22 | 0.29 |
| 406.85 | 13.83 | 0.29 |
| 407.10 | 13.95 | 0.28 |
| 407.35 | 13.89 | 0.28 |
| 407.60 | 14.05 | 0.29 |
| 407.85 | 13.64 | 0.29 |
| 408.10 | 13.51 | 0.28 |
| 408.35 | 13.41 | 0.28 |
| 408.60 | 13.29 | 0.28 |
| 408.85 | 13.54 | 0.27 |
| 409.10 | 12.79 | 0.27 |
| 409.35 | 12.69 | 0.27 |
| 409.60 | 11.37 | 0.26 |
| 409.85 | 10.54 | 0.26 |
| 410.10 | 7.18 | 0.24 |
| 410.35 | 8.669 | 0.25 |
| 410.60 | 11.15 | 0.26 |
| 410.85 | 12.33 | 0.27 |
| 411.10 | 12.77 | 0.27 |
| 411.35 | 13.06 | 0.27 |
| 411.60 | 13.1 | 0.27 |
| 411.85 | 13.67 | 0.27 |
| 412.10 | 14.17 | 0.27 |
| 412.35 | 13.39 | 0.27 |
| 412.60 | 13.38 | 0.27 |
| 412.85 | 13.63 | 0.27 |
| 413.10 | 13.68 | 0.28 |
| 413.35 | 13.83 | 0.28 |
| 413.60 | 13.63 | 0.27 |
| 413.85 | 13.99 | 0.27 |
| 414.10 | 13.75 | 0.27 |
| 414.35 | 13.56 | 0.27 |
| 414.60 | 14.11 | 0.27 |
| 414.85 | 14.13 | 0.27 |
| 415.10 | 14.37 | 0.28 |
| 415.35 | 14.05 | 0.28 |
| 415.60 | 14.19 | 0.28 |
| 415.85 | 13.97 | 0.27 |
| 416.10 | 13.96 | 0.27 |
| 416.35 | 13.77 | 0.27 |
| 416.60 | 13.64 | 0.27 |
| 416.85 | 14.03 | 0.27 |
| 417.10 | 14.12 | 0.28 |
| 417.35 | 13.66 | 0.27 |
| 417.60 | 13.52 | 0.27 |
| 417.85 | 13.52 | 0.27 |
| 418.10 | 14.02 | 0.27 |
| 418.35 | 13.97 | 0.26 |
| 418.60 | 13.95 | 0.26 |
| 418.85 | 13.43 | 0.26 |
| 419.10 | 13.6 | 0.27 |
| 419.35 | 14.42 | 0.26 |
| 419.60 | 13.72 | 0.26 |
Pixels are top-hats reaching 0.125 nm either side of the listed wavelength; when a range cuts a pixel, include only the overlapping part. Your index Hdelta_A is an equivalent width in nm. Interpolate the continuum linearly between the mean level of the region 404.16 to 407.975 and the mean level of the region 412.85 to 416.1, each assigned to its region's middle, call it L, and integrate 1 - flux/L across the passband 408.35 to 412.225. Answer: 0.53 nm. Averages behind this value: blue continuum 14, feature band 12.1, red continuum 13.9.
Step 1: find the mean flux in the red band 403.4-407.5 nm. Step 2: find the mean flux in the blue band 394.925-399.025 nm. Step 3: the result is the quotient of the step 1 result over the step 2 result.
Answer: 1.2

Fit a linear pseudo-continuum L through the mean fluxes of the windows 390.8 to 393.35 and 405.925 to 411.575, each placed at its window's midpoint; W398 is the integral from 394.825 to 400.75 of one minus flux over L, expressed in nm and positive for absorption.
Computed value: 0.21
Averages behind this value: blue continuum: 13.1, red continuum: 12.6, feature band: 12.5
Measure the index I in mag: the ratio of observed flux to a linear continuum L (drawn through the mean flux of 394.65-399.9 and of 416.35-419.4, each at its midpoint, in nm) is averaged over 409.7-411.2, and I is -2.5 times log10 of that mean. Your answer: 0.26 mag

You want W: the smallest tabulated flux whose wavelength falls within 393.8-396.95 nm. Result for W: 4.705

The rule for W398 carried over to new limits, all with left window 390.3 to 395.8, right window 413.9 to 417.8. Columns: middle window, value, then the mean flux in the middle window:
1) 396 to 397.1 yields 0.33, 9.21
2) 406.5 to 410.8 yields 0.38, 12.4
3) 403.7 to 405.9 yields -0.10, 14.1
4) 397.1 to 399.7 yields 0.11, 12.7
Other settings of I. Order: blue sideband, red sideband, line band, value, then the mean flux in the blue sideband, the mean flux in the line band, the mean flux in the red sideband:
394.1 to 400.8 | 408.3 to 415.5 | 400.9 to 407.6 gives -0.112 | 12.6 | 14.1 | 12.9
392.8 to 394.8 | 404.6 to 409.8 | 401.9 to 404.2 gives -0.091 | 12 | 14.2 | 13.6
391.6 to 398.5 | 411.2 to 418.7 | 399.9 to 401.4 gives -0.135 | 12.1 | 14.2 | 13.8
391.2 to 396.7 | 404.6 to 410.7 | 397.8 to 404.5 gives -0.093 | 12.8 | 14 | 13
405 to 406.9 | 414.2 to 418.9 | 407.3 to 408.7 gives 0.031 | 14.1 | 13.6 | 13.9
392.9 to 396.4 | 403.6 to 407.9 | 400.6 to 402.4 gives -0.062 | 12.5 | 14.2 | 14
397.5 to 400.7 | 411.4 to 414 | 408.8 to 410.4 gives 0.236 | 13.6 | 11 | 13.6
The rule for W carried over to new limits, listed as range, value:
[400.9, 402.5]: 13.87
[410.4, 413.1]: 11.15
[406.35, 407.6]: 13.51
